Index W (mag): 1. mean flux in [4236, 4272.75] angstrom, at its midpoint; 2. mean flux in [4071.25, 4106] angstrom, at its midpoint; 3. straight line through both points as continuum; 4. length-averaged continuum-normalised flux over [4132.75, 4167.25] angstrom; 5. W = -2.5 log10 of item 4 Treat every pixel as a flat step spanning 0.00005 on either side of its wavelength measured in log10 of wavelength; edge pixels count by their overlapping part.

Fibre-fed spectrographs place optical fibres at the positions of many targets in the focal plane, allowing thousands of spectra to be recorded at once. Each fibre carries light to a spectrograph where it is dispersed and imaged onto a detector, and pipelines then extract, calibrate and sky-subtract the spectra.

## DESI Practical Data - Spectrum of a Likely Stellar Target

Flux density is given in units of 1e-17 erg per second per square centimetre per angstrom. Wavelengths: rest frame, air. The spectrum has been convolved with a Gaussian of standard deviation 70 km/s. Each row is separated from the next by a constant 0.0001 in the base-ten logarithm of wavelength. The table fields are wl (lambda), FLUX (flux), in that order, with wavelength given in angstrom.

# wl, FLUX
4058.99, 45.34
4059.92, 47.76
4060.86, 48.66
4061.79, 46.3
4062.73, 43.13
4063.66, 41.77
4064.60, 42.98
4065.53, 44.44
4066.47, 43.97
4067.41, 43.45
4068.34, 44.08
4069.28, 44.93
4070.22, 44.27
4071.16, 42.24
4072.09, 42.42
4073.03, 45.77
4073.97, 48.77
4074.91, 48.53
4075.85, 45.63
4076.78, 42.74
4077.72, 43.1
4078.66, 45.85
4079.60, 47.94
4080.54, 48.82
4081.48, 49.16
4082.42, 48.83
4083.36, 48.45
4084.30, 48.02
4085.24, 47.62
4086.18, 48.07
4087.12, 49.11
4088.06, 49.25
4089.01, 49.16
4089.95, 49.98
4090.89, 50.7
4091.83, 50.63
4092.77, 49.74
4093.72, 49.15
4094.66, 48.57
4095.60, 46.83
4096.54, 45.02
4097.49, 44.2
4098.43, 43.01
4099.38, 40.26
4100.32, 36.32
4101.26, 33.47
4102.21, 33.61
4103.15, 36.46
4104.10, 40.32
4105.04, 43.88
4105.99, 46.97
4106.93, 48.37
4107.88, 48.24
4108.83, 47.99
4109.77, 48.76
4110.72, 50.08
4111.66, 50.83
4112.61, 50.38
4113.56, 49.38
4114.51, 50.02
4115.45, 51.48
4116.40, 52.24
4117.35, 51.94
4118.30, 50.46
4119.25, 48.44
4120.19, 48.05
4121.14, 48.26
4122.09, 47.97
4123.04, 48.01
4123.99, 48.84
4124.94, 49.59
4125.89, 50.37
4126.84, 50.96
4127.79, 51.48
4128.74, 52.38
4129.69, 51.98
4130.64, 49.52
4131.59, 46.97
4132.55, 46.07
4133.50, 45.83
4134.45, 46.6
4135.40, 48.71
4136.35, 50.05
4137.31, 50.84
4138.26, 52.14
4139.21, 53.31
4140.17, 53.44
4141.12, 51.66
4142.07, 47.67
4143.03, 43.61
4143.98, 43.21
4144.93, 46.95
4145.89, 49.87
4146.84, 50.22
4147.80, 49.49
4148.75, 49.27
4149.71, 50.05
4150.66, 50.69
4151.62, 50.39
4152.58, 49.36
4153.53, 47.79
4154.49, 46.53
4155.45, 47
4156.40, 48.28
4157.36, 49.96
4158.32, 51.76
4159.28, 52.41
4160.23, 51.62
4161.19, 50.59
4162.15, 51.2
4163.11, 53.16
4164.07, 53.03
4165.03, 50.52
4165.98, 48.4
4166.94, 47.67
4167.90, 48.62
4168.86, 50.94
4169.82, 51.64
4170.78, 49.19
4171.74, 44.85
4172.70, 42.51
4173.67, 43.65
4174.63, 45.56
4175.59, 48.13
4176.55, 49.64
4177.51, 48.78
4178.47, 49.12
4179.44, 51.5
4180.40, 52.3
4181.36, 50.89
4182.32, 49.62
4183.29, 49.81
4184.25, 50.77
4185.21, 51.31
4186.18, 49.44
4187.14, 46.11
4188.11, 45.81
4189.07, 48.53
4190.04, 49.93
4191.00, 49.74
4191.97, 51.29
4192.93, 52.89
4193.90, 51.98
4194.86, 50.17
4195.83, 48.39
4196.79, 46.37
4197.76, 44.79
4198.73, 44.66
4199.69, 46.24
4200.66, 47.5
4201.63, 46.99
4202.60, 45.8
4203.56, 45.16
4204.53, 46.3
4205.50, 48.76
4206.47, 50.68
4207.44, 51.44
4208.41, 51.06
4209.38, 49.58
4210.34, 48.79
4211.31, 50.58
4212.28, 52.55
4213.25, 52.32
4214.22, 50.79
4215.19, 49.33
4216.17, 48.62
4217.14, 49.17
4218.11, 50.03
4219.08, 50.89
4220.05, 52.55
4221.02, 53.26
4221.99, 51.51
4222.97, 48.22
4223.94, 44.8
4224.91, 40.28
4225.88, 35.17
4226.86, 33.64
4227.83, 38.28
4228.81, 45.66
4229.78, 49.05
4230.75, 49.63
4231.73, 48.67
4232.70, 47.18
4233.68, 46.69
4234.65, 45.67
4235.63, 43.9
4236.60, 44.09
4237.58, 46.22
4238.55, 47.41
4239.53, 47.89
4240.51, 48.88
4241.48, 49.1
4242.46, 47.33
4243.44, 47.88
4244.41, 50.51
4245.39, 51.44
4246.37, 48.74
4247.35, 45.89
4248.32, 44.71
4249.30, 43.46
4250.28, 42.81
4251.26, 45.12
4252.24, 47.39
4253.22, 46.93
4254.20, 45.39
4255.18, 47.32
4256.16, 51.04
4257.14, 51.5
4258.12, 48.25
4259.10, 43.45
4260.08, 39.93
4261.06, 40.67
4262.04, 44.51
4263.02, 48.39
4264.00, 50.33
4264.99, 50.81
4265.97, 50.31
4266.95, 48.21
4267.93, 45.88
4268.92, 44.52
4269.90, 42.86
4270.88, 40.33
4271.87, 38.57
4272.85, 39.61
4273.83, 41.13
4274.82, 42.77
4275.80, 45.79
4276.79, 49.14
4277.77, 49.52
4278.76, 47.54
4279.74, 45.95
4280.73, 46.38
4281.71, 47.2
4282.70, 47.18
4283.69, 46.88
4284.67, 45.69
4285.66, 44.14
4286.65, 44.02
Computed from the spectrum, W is -0.08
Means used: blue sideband 45.5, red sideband 46.4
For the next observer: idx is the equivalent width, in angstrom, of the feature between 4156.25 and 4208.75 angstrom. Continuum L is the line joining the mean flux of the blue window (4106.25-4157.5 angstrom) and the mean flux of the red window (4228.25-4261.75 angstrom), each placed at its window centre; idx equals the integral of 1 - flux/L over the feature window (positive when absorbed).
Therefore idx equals -1.0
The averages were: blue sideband 49.3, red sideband 46.7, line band 49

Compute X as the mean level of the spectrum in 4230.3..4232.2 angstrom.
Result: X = 49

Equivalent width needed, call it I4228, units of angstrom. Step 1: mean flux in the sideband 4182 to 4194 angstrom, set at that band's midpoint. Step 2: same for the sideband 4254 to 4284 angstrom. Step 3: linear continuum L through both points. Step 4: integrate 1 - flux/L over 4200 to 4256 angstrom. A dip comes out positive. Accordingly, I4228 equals 0.5 angstrom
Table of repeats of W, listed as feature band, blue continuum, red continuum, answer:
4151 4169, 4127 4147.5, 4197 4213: -0.02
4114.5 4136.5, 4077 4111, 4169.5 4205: -0.06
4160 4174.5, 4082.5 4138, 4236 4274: -0.04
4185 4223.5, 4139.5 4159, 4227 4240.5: -0.05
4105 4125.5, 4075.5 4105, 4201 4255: -0.08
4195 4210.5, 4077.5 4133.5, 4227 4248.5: -0.02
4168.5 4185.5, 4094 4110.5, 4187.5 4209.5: -0.04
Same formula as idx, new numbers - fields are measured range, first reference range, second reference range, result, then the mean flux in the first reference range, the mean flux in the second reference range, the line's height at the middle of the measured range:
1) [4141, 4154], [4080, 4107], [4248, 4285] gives -0.8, 45.6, 45.7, 45.7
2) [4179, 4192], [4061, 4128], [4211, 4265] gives -0.8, 46.6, 47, 46.9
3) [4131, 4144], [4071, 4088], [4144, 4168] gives 0.1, 46.9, 49.7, 49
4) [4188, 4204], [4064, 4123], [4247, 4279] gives -0.8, 46.4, 45.6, 45.9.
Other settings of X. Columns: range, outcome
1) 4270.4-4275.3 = 40.4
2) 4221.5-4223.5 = 49.7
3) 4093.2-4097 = 47.4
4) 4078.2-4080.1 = 46.9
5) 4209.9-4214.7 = 51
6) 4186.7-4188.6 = 45.9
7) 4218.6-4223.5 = 51.2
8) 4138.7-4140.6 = 53.2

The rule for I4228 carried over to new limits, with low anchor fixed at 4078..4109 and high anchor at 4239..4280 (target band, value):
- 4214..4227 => -0.3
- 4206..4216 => -1.0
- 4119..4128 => -0.6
